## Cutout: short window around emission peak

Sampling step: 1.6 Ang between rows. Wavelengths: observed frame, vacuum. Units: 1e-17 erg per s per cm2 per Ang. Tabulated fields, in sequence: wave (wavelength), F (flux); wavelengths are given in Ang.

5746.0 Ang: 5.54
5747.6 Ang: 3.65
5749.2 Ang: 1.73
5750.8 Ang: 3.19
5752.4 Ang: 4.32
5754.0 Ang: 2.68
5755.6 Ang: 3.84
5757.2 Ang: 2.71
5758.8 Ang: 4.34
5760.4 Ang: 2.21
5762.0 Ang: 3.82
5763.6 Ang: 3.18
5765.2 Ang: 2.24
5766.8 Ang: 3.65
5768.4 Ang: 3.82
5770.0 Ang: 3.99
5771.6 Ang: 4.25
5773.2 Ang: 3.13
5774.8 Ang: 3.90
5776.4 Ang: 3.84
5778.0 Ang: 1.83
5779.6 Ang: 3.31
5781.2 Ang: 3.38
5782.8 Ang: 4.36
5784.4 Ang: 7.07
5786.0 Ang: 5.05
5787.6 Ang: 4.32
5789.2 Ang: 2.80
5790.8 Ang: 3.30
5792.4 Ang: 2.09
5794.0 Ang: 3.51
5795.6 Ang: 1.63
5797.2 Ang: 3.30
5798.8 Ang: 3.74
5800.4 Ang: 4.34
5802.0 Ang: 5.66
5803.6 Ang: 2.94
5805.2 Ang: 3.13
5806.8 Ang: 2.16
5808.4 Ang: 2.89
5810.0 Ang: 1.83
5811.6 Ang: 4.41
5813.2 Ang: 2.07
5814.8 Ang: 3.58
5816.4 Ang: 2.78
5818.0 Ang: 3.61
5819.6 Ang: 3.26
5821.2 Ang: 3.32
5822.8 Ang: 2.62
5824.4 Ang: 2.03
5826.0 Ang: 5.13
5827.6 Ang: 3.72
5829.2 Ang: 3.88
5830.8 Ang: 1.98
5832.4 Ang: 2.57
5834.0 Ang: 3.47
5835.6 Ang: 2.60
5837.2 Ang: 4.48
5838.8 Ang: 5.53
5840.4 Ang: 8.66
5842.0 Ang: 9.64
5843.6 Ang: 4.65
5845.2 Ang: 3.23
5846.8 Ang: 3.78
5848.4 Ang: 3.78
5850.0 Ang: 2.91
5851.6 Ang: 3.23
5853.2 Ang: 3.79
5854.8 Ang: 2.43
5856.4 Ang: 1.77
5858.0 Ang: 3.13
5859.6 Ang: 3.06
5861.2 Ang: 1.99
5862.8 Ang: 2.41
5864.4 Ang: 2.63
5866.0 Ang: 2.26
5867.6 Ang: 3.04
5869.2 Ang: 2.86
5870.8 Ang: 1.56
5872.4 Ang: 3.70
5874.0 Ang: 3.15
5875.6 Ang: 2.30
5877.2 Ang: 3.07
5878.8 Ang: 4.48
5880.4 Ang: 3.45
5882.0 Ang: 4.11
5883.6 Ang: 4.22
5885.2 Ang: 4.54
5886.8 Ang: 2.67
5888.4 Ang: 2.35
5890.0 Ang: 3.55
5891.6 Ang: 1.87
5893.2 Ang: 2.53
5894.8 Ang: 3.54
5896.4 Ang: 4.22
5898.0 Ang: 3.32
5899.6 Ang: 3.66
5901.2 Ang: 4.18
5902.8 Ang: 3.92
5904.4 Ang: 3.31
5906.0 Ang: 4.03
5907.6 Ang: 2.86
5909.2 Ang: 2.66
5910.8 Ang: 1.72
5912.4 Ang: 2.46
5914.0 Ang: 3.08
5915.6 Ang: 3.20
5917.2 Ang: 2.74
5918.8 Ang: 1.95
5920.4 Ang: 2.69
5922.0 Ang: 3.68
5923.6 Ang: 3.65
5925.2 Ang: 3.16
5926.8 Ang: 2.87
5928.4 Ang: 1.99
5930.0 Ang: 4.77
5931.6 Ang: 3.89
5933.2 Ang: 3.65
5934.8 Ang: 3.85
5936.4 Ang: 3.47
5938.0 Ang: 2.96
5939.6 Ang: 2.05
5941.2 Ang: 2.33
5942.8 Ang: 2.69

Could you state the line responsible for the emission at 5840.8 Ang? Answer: [O III] 5007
